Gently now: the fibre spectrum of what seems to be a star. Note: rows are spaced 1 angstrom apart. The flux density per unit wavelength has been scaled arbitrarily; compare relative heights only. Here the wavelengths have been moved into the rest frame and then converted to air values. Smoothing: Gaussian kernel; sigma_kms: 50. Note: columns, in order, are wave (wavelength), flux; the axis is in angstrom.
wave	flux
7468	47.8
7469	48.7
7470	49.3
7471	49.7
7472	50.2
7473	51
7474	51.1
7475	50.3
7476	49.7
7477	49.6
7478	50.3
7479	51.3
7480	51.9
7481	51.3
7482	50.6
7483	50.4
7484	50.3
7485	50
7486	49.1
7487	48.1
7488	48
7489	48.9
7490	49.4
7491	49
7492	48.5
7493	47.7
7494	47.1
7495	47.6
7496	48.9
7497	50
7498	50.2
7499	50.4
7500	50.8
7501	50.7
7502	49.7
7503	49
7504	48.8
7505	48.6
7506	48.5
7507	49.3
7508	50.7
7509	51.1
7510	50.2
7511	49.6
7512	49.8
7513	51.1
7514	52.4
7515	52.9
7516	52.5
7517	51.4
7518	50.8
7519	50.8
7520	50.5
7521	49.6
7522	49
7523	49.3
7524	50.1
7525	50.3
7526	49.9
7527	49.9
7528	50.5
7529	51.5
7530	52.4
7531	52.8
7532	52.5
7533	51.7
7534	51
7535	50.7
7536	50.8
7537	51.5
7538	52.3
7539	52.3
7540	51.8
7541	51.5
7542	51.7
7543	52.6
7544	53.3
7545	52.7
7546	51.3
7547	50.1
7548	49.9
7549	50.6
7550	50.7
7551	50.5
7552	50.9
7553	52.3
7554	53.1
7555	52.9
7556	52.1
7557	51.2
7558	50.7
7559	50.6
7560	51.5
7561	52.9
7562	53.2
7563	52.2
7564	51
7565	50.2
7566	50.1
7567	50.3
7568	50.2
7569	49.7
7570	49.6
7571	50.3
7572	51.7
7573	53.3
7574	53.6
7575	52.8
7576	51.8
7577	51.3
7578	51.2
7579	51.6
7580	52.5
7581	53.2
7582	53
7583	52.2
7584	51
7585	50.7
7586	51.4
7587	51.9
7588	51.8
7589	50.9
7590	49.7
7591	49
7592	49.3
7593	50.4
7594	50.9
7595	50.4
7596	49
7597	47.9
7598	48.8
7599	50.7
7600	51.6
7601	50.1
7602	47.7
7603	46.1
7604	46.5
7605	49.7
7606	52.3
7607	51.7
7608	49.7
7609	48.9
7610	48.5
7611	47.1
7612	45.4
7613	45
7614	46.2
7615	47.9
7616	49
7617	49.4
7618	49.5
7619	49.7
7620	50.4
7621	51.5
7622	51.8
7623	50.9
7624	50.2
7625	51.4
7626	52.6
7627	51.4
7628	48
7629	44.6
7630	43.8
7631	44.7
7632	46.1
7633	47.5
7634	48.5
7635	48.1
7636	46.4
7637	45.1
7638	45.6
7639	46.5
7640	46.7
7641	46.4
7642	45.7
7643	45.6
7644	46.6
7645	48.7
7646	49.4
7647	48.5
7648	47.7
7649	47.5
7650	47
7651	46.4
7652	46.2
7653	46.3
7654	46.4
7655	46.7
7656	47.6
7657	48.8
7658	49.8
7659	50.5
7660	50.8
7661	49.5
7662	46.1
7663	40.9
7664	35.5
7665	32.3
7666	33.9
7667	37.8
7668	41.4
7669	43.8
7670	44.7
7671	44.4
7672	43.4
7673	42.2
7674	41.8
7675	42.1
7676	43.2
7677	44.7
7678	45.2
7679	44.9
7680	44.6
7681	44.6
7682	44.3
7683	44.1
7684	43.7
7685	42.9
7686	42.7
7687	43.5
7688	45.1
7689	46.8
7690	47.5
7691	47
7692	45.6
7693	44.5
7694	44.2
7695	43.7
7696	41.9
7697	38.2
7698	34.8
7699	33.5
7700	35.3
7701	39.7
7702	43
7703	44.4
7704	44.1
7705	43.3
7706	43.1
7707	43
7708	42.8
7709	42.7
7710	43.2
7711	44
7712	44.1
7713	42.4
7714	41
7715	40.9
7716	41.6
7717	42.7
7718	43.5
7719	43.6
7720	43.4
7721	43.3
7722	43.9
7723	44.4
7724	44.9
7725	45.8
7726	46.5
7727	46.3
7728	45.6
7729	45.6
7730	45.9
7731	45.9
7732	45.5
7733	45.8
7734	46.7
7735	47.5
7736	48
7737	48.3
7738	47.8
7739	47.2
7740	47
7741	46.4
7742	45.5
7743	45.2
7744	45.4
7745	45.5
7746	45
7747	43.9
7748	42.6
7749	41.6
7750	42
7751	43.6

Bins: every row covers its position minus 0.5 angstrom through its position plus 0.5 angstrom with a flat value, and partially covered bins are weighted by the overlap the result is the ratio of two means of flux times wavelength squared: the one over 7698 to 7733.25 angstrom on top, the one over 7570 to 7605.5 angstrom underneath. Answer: 0.88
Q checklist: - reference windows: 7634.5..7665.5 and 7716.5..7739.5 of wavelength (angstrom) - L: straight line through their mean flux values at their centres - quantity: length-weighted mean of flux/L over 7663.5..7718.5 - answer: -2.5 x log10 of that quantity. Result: 0.09 mag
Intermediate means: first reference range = 46.3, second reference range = 45.6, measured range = 42.4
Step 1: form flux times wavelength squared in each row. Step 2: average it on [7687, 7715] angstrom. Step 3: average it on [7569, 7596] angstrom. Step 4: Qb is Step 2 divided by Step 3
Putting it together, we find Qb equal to 0.9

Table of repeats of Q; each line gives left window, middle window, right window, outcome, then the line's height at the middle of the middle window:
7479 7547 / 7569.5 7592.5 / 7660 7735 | -0.081 mag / 47.8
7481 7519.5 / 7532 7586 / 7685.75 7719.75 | -0.084 mag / 47.7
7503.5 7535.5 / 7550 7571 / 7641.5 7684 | -0.049 mag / 49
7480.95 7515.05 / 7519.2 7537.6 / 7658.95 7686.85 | -0.051 mag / 48.5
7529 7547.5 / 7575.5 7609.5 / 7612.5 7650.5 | -0.019 mag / 49.6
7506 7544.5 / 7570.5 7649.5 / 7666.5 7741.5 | -0.037 mag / 47.6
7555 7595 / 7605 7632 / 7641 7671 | -0.018 mag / 48.1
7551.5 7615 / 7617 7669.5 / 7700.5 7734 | 0.021 mag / 47.5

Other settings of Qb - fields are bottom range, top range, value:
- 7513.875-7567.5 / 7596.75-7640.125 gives 0.96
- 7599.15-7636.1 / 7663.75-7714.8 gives 0.89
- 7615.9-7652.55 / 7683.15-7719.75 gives 0.90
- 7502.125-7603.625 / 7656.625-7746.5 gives 0.90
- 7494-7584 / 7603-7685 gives 0.93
